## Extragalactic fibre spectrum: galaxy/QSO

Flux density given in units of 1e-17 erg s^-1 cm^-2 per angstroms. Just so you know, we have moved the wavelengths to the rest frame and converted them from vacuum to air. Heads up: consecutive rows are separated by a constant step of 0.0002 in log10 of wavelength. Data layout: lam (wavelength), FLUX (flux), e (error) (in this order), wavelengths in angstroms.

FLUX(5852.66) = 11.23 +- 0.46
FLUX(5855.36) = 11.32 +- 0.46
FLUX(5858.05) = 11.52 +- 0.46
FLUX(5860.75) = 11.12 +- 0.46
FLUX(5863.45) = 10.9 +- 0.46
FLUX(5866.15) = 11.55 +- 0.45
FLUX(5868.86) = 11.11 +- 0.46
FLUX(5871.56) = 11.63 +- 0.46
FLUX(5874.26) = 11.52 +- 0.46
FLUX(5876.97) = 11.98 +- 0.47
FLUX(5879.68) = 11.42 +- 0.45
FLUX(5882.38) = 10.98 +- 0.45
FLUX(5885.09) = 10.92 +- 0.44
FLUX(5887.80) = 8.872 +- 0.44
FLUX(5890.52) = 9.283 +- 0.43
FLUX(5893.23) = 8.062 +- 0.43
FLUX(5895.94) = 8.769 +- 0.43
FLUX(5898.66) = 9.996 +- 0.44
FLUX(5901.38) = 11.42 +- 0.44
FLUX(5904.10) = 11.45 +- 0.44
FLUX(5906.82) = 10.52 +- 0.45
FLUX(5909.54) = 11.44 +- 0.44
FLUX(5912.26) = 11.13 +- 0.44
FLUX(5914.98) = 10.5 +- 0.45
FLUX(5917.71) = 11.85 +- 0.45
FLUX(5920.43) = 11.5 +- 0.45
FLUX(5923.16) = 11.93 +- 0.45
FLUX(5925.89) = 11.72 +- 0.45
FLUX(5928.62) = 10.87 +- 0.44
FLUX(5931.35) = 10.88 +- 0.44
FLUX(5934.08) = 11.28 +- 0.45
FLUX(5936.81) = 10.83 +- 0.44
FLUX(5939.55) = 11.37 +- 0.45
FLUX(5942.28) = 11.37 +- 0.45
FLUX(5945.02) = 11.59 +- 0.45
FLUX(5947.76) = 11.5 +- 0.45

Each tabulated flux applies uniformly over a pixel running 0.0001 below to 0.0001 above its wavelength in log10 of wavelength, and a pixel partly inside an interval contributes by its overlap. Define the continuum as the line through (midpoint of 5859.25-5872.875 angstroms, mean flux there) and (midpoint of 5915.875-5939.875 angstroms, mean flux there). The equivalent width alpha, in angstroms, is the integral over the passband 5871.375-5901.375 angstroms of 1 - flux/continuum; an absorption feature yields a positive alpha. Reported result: 2.6 angstroms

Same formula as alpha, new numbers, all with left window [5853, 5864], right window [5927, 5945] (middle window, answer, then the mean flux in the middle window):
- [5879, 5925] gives 2.5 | 10.6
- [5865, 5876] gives -0.2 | 11.5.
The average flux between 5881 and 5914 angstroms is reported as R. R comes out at 10.2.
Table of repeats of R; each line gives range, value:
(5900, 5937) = 11.3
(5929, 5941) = 11.1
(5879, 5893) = 10.1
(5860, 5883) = 11.4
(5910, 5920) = 11.2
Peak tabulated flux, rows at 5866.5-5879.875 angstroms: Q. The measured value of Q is 11.98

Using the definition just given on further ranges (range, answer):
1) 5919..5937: 11.93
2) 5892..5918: 11.85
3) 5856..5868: 11.55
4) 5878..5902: 11.42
